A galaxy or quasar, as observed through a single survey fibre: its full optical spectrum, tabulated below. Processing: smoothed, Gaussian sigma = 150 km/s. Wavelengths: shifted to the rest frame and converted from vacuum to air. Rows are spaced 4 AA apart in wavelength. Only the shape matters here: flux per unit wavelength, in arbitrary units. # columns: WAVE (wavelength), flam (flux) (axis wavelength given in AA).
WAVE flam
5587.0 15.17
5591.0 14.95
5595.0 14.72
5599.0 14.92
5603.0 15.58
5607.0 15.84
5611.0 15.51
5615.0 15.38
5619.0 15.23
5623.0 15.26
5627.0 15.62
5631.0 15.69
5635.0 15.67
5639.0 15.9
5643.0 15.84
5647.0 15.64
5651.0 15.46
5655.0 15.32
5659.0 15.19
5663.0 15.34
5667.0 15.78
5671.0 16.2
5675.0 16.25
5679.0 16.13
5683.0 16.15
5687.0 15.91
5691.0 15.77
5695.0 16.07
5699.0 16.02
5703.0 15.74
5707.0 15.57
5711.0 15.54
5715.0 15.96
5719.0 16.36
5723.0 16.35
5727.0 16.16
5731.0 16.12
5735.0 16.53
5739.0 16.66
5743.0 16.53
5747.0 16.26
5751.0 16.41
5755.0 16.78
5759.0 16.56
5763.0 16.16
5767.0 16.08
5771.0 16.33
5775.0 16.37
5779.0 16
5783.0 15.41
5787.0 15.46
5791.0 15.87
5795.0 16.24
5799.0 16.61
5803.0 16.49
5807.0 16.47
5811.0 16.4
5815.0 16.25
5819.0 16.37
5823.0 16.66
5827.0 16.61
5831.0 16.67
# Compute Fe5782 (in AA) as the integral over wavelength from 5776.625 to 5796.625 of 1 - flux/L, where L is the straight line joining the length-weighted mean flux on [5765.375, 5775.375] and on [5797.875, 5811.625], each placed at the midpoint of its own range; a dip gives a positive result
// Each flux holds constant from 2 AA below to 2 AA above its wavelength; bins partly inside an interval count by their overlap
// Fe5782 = 0.69 AA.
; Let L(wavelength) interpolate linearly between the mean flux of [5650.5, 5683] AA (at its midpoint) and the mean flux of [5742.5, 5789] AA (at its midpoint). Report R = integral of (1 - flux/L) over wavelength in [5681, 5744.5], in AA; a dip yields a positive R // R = -0.54 AA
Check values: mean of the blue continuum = 15.7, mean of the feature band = 16.1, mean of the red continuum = 16.2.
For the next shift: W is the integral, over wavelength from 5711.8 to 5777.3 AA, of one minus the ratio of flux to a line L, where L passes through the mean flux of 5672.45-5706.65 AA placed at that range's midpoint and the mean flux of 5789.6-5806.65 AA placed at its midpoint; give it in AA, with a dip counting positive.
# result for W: -0.70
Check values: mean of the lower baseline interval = 16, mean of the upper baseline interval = 16.3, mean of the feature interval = 16.3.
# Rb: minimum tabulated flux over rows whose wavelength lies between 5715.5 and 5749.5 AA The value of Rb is 16.12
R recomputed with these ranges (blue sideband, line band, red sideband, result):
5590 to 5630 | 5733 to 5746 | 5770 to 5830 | -0.49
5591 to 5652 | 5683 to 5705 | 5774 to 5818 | -0.25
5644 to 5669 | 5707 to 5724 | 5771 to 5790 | -0.35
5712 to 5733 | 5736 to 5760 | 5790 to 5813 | -0.45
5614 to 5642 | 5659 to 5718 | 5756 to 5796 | -0.42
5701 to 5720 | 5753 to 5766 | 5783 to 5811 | -0.38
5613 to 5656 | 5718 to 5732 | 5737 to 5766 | 0.01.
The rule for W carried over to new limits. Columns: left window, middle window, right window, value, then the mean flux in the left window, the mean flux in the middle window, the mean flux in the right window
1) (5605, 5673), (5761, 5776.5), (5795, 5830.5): 0.02 AA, 15.6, 16.2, 16.5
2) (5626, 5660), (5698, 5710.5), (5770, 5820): 0.08 AA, 15.6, 15.7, 16.2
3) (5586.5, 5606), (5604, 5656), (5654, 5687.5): -0.50 AA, 15.1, 15.6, 15.8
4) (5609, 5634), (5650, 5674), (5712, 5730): 0.25 AA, 15.5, 15.6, 16.2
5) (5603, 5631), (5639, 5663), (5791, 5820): 0.22 AA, 15.5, 15.5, 16.4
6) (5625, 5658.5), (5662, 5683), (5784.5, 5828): -0.32 AA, 15.6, 16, 16.3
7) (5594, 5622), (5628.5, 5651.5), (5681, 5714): -0.29 AA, 15.3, 15.7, 15.8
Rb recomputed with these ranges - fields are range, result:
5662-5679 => 15.34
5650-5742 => 15.19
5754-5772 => 16.08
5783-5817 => 15.41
